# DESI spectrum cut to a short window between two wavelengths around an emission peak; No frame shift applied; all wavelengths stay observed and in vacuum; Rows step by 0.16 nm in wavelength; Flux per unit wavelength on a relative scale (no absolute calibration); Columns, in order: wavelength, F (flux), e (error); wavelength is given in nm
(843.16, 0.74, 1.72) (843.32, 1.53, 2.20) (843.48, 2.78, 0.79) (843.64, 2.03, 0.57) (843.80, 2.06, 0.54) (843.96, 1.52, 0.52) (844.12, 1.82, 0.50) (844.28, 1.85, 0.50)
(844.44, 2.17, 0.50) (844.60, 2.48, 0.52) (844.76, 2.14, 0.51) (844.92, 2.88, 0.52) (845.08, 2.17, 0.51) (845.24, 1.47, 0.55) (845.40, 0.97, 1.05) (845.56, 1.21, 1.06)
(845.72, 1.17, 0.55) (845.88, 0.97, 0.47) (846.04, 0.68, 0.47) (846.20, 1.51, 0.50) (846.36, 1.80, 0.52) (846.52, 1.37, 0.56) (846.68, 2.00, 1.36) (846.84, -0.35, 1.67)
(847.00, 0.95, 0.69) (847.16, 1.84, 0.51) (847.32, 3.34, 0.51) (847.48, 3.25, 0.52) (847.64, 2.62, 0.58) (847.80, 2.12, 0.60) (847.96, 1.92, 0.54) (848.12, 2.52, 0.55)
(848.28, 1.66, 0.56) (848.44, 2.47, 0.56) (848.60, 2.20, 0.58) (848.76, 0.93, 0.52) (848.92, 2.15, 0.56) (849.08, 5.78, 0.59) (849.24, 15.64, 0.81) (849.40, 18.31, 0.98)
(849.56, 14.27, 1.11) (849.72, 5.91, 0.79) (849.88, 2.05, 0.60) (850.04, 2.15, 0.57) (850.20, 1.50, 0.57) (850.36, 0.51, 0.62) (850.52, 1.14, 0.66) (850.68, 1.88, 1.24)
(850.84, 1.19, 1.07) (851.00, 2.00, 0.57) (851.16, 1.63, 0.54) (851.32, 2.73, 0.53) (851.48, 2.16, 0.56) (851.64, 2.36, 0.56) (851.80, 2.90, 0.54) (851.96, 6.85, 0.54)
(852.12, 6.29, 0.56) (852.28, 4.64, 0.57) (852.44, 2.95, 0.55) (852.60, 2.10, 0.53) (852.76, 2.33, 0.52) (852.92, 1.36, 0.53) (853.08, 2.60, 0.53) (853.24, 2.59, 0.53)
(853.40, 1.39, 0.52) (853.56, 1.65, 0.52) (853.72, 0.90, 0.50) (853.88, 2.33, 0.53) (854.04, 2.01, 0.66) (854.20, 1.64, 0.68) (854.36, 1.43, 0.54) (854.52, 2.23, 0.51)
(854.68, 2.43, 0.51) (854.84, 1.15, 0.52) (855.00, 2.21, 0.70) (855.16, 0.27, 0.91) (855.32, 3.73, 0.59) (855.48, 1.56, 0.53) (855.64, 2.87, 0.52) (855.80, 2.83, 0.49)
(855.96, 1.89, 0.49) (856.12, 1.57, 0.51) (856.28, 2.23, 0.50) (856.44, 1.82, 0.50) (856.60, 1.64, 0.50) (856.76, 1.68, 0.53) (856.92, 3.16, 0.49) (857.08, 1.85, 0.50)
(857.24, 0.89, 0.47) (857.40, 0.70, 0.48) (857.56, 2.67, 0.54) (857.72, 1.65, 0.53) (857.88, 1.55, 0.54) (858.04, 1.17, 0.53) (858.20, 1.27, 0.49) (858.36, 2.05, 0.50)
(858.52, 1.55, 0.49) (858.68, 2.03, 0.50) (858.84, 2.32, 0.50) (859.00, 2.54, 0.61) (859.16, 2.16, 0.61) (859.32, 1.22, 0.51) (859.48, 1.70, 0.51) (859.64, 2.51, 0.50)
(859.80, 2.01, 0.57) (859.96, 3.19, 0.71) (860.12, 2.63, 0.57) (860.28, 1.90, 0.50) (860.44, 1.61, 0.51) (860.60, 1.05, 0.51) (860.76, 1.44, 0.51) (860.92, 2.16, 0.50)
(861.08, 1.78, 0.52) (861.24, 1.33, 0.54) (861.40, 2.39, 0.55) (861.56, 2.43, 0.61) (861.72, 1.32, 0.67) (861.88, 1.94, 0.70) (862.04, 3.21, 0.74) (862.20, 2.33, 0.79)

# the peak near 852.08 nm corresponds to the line [N II] 6583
